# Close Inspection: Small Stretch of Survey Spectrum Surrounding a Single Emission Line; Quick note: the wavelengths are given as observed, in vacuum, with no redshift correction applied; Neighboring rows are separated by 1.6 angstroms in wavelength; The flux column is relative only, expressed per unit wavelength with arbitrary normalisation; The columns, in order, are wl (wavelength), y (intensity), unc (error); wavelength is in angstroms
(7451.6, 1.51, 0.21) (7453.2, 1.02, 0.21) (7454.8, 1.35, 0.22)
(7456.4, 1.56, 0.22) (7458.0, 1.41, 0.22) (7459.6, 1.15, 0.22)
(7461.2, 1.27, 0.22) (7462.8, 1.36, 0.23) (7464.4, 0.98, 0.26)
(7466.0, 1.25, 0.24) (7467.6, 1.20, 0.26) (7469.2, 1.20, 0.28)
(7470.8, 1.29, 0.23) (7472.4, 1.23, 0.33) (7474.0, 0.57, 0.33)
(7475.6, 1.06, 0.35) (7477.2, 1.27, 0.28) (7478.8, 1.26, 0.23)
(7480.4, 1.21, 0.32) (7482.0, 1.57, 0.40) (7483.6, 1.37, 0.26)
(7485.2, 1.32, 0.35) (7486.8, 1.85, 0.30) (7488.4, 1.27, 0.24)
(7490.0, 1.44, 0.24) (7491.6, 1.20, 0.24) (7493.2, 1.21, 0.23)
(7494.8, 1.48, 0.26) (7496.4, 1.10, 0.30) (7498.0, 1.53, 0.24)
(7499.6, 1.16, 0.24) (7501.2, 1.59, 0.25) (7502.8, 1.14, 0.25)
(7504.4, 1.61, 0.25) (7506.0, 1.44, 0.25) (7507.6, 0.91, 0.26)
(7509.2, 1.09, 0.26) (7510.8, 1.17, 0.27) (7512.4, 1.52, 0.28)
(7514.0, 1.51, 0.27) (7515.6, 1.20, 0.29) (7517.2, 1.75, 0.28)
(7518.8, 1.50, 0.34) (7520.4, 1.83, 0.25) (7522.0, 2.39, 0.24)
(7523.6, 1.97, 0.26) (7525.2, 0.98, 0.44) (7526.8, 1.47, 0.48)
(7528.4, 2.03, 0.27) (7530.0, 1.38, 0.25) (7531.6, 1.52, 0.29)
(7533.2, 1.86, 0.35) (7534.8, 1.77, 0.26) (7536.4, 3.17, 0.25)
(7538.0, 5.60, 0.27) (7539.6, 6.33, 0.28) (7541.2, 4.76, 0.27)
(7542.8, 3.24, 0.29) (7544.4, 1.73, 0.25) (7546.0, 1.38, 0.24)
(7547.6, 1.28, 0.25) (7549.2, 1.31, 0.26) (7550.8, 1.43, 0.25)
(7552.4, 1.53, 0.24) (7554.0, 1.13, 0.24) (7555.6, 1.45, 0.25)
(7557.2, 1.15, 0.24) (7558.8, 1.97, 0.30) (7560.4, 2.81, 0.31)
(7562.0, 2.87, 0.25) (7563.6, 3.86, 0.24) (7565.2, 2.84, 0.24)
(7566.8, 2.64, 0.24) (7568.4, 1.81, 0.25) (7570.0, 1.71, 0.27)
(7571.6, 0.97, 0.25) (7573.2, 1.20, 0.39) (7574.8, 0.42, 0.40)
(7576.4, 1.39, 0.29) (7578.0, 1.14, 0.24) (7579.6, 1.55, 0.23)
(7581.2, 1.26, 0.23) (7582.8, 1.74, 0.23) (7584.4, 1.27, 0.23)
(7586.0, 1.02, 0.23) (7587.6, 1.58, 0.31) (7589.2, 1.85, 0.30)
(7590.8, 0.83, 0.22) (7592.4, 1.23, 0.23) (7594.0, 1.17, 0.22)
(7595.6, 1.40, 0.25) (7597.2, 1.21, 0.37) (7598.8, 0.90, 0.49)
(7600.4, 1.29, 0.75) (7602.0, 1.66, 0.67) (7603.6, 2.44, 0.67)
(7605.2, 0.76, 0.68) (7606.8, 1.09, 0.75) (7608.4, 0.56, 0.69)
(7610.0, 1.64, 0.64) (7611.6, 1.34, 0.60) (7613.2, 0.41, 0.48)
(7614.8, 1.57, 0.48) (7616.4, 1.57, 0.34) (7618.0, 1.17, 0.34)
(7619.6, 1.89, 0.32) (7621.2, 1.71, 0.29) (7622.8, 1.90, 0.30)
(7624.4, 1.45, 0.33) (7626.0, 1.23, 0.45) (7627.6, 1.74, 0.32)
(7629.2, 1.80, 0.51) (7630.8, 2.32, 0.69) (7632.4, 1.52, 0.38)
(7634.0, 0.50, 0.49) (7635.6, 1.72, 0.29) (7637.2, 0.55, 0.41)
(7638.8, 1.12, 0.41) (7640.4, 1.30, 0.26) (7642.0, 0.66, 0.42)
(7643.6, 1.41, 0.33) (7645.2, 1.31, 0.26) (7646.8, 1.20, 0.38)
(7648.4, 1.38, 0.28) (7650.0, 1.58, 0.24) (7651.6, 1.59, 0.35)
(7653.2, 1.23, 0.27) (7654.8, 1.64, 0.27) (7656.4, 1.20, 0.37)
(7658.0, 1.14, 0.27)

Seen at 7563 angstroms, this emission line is [N II]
